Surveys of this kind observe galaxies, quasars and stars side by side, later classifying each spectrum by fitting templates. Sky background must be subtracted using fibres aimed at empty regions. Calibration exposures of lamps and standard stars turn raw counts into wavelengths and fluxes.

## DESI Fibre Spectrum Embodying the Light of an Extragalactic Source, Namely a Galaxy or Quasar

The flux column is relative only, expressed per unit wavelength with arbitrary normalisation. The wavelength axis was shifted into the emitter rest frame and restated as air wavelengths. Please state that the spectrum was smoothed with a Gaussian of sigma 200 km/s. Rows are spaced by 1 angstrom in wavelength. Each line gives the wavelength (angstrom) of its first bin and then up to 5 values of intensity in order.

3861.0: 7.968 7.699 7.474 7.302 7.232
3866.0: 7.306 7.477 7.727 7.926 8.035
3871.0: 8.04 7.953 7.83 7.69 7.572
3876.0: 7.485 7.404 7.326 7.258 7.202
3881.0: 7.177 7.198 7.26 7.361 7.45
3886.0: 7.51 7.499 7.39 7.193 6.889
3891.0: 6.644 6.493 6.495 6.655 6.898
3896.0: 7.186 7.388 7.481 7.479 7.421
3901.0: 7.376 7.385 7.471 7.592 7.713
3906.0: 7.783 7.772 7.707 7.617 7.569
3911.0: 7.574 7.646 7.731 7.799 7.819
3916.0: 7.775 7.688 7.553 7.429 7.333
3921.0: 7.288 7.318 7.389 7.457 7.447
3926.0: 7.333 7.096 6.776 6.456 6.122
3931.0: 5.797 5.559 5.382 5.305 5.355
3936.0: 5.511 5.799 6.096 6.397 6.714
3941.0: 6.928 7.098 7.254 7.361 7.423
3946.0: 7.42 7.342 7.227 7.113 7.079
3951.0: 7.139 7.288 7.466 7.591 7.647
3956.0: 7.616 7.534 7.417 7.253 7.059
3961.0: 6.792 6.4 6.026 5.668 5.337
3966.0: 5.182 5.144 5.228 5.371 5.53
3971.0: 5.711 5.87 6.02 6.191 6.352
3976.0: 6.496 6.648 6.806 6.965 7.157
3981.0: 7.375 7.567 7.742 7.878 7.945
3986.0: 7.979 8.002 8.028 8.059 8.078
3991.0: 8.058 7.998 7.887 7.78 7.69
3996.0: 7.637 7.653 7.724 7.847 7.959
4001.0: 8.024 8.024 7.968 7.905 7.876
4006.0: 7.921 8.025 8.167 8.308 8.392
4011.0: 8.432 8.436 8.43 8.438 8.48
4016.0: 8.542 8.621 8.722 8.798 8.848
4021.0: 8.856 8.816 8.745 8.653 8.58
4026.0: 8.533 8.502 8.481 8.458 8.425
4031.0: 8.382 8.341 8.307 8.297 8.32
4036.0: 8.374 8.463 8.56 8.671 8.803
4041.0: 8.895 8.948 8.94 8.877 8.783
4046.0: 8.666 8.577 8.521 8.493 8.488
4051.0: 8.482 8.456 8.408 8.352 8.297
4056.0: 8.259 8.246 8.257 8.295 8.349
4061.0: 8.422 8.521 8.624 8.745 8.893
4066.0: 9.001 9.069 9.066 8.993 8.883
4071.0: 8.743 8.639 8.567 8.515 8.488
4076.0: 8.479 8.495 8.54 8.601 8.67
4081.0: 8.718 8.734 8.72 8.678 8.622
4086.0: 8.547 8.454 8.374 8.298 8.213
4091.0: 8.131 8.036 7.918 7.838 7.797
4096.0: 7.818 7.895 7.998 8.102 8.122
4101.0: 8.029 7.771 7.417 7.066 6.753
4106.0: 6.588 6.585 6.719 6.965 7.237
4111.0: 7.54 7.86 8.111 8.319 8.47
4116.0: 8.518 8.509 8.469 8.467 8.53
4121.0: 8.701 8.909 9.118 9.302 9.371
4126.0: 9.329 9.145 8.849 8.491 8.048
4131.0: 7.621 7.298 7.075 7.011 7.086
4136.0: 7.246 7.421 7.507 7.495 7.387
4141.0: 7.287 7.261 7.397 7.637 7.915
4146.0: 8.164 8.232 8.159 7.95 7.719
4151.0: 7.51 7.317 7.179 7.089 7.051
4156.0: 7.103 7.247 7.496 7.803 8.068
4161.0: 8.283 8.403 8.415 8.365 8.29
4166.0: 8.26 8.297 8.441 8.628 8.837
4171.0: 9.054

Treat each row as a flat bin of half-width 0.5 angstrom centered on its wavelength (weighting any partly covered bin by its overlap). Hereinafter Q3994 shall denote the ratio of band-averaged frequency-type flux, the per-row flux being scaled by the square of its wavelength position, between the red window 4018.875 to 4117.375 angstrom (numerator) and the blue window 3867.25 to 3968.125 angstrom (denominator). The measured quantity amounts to 1.3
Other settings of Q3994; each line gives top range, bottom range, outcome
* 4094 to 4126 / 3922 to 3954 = 1.29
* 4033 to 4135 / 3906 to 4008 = 1.25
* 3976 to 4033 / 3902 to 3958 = 1.18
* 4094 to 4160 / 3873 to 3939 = 1.23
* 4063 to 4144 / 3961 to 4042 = 1.11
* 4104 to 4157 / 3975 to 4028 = 1.04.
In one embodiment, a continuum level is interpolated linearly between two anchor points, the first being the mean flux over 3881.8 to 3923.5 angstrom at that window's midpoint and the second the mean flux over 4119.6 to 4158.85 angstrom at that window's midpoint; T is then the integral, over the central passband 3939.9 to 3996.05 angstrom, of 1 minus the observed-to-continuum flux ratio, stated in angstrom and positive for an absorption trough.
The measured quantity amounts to 3.82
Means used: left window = 7.39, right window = 7.86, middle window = 7.01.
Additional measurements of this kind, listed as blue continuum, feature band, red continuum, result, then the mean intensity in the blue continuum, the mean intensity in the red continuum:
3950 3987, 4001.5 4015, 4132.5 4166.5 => -2.5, 6.73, 7.64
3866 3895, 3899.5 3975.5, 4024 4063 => 8.6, 7.35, 8.5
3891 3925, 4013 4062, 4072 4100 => -2.7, 7.42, 8.34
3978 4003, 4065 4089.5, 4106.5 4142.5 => -2.4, 7.78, 7.98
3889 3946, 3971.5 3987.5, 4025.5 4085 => 1.4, 7.04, 8.58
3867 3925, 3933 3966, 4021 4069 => 4.6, 7.44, 8.57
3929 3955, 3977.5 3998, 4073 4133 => -1.8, 6.65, 8.18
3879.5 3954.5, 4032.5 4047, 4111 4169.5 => -2.0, 7.11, 8.01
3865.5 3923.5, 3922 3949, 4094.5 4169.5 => 3.2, 7.44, 7.88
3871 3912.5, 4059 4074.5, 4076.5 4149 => -1.6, 7.37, 8.02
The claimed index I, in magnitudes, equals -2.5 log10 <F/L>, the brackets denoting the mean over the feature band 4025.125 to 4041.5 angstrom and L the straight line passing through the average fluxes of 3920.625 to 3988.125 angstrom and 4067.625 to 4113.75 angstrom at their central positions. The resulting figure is -0.13 mag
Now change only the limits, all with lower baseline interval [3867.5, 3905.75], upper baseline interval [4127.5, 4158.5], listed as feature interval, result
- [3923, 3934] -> 0.14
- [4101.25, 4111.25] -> 0.07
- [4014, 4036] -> -0.15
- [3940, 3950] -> 0.03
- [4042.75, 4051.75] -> -0.15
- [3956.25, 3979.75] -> 0.19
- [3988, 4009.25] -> -0.07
